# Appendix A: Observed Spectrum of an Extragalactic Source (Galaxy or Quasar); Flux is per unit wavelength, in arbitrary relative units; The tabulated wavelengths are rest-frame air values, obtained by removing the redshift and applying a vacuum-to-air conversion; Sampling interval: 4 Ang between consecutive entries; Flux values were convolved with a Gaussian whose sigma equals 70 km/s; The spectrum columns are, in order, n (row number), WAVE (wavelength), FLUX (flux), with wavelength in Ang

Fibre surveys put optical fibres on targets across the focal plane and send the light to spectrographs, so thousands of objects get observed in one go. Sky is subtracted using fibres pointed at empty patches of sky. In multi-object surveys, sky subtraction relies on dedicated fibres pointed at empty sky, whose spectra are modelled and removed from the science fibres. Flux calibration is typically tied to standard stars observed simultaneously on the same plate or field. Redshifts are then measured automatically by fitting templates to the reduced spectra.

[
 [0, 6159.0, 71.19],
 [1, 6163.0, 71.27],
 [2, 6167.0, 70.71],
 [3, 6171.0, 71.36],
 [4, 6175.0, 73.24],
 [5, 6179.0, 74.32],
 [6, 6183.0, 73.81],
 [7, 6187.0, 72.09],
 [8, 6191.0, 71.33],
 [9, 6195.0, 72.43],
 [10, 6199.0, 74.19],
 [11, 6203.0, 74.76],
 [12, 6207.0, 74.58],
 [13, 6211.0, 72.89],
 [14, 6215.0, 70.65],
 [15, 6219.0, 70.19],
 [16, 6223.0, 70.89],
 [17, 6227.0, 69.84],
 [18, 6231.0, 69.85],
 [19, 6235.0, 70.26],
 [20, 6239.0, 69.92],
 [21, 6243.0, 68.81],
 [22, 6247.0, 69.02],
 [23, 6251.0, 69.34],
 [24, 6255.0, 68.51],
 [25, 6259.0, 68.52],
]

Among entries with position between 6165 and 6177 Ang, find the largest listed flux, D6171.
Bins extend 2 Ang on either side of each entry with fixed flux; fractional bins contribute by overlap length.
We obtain 73.24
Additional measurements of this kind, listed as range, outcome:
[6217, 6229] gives 70.89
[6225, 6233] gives 69.85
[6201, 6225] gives 74.76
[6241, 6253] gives 69.34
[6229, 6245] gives 70.26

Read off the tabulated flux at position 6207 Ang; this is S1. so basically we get 74.58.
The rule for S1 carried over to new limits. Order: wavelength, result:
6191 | 71.33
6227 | 69.84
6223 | 70.89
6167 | 70.71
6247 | 69.02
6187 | 72.09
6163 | 71.27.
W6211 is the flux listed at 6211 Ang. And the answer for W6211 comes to 72.89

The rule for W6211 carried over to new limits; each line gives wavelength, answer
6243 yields 68.81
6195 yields 72.43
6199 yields 74.19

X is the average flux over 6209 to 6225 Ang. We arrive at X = 71.2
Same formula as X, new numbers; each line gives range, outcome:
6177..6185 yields 74.1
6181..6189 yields 73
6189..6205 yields 73.2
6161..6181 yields 72.2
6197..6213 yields 74.1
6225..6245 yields 69.7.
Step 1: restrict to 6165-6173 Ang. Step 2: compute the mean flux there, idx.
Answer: 71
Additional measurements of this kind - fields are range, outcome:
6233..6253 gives 69.5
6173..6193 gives 73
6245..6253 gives 69.2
